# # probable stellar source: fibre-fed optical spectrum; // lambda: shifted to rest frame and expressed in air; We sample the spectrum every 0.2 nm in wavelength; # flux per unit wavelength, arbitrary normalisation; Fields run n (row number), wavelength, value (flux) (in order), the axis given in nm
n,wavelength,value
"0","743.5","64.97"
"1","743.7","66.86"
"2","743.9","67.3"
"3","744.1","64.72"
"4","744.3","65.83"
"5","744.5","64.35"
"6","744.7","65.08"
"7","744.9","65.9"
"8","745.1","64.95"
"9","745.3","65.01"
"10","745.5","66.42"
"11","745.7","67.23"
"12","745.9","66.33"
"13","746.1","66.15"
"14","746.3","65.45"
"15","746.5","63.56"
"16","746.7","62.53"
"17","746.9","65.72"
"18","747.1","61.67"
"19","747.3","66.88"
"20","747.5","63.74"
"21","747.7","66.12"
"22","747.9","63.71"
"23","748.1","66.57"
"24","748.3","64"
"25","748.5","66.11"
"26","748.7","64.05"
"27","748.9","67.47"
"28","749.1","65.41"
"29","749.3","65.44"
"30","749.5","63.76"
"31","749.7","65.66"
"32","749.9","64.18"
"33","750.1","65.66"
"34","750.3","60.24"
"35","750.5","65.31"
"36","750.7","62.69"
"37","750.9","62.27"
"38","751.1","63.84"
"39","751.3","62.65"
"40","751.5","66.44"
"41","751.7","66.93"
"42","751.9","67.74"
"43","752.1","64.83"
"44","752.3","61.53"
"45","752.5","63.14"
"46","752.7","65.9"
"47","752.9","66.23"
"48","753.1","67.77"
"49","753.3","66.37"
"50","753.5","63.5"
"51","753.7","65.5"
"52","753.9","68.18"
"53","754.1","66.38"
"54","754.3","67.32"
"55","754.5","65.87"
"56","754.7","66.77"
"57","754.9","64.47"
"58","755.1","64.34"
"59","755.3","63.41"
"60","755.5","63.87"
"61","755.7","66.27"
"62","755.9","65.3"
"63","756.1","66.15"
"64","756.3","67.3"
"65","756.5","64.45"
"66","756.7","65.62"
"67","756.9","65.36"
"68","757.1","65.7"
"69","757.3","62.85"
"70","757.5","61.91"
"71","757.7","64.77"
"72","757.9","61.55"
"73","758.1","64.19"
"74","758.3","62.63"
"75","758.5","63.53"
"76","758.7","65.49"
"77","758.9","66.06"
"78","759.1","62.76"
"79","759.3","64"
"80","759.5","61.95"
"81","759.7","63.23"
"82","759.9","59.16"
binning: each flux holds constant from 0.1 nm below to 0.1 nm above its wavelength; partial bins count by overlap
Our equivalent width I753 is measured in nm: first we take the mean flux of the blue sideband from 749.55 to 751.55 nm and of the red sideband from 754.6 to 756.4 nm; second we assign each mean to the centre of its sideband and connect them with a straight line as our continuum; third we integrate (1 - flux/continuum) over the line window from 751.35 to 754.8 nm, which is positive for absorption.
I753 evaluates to -0.07 nm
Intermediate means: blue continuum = 63.8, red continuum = 65.3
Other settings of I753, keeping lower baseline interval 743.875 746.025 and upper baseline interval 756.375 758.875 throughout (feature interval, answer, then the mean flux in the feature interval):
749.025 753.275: 0.02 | 64.7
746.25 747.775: 0.02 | 64.4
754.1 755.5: -0.02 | 65.3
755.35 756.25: -0.01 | 65.4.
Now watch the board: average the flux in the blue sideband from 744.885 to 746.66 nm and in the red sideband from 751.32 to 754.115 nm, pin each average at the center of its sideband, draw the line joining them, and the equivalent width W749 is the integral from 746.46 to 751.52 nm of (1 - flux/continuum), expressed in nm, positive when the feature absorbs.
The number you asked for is 0.09 nm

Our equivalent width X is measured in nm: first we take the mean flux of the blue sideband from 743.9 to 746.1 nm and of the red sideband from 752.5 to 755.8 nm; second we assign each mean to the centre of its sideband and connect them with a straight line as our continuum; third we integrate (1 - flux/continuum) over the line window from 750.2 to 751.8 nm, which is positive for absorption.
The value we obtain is 0.046 nm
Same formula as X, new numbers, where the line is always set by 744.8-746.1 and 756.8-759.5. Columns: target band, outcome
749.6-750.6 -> 0.02 nm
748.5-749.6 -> 0.00 nm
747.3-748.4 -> 0.01 nm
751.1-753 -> 0.00 nm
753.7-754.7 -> -0.04 nm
